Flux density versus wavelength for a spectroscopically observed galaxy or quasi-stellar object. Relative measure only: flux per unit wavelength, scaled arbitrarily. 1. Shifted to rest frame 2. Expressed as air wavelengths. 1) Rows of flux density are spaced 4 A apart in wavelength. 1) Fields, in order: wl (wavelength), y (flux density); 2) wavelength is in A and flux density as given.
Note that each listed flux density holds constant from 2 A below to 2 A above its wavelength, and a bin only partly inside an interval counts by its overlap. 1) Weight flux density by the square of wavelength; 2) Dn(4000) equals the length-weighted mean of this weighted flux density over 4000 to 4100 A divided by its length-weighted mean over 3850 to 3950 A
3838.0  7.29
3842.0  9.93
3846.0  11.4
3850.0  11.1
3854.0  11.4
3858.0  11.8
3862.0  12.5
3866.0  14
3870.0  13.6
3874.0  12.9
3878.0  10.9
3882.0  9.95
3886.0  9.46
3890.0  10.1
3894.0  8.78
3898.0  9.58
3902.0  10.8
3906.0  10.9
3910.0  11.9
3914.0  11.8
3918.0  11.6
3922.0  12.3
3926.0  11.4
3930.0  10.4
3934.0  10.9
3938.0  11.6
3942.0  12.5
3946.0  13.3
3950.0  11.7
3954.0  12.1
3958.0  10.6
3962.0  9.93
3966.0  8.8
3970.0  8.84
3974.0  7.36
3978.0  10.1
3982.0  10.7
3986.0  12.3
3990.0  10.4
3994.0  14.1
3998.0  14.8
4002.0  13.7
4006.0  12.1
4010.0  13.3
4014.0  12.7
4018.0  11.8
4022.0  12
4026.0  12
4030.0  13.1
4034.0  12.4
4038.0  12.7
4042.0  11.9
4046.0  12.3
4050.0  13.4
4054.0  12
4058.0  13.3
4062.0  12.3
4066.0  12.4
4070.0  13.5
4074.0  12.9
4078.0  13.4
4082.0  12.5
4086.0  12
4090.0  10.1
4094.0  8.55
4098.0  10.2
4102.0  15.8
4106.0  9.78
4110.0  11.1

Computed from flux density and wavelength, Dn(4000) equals 1.16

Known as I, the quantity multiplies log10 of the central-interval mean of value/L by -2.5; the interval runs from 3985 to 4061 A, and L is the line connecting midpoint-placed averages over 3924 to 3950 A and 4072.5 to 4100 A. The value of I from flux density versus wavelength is -0.10 mag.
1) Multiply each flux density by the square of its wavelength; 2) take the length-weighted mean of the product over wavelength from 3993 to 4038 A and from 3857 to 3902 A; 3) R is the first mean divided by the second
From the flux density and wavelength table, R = 1.23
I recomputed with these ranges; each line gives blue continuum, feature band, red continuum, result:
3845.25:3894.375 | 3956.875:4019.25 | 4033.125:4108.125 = 0.05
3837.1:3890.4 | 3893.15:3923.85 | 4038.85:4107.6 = 0.04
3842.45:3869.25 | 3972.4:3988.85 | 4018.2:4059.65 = 0.21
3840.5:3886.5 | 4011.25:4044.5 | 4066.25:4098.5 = -0.06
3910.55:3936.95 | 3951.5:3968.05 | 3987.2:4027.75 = 0.15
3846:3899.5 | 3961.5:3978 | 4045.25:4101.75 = 0.31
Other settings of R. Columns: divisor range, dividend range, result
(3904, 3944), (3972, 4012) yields 1.07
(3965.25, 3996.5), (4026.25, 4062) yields 1.24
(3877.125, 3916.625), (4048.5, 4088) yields 1.33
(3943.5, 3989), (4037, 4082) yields 1.27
